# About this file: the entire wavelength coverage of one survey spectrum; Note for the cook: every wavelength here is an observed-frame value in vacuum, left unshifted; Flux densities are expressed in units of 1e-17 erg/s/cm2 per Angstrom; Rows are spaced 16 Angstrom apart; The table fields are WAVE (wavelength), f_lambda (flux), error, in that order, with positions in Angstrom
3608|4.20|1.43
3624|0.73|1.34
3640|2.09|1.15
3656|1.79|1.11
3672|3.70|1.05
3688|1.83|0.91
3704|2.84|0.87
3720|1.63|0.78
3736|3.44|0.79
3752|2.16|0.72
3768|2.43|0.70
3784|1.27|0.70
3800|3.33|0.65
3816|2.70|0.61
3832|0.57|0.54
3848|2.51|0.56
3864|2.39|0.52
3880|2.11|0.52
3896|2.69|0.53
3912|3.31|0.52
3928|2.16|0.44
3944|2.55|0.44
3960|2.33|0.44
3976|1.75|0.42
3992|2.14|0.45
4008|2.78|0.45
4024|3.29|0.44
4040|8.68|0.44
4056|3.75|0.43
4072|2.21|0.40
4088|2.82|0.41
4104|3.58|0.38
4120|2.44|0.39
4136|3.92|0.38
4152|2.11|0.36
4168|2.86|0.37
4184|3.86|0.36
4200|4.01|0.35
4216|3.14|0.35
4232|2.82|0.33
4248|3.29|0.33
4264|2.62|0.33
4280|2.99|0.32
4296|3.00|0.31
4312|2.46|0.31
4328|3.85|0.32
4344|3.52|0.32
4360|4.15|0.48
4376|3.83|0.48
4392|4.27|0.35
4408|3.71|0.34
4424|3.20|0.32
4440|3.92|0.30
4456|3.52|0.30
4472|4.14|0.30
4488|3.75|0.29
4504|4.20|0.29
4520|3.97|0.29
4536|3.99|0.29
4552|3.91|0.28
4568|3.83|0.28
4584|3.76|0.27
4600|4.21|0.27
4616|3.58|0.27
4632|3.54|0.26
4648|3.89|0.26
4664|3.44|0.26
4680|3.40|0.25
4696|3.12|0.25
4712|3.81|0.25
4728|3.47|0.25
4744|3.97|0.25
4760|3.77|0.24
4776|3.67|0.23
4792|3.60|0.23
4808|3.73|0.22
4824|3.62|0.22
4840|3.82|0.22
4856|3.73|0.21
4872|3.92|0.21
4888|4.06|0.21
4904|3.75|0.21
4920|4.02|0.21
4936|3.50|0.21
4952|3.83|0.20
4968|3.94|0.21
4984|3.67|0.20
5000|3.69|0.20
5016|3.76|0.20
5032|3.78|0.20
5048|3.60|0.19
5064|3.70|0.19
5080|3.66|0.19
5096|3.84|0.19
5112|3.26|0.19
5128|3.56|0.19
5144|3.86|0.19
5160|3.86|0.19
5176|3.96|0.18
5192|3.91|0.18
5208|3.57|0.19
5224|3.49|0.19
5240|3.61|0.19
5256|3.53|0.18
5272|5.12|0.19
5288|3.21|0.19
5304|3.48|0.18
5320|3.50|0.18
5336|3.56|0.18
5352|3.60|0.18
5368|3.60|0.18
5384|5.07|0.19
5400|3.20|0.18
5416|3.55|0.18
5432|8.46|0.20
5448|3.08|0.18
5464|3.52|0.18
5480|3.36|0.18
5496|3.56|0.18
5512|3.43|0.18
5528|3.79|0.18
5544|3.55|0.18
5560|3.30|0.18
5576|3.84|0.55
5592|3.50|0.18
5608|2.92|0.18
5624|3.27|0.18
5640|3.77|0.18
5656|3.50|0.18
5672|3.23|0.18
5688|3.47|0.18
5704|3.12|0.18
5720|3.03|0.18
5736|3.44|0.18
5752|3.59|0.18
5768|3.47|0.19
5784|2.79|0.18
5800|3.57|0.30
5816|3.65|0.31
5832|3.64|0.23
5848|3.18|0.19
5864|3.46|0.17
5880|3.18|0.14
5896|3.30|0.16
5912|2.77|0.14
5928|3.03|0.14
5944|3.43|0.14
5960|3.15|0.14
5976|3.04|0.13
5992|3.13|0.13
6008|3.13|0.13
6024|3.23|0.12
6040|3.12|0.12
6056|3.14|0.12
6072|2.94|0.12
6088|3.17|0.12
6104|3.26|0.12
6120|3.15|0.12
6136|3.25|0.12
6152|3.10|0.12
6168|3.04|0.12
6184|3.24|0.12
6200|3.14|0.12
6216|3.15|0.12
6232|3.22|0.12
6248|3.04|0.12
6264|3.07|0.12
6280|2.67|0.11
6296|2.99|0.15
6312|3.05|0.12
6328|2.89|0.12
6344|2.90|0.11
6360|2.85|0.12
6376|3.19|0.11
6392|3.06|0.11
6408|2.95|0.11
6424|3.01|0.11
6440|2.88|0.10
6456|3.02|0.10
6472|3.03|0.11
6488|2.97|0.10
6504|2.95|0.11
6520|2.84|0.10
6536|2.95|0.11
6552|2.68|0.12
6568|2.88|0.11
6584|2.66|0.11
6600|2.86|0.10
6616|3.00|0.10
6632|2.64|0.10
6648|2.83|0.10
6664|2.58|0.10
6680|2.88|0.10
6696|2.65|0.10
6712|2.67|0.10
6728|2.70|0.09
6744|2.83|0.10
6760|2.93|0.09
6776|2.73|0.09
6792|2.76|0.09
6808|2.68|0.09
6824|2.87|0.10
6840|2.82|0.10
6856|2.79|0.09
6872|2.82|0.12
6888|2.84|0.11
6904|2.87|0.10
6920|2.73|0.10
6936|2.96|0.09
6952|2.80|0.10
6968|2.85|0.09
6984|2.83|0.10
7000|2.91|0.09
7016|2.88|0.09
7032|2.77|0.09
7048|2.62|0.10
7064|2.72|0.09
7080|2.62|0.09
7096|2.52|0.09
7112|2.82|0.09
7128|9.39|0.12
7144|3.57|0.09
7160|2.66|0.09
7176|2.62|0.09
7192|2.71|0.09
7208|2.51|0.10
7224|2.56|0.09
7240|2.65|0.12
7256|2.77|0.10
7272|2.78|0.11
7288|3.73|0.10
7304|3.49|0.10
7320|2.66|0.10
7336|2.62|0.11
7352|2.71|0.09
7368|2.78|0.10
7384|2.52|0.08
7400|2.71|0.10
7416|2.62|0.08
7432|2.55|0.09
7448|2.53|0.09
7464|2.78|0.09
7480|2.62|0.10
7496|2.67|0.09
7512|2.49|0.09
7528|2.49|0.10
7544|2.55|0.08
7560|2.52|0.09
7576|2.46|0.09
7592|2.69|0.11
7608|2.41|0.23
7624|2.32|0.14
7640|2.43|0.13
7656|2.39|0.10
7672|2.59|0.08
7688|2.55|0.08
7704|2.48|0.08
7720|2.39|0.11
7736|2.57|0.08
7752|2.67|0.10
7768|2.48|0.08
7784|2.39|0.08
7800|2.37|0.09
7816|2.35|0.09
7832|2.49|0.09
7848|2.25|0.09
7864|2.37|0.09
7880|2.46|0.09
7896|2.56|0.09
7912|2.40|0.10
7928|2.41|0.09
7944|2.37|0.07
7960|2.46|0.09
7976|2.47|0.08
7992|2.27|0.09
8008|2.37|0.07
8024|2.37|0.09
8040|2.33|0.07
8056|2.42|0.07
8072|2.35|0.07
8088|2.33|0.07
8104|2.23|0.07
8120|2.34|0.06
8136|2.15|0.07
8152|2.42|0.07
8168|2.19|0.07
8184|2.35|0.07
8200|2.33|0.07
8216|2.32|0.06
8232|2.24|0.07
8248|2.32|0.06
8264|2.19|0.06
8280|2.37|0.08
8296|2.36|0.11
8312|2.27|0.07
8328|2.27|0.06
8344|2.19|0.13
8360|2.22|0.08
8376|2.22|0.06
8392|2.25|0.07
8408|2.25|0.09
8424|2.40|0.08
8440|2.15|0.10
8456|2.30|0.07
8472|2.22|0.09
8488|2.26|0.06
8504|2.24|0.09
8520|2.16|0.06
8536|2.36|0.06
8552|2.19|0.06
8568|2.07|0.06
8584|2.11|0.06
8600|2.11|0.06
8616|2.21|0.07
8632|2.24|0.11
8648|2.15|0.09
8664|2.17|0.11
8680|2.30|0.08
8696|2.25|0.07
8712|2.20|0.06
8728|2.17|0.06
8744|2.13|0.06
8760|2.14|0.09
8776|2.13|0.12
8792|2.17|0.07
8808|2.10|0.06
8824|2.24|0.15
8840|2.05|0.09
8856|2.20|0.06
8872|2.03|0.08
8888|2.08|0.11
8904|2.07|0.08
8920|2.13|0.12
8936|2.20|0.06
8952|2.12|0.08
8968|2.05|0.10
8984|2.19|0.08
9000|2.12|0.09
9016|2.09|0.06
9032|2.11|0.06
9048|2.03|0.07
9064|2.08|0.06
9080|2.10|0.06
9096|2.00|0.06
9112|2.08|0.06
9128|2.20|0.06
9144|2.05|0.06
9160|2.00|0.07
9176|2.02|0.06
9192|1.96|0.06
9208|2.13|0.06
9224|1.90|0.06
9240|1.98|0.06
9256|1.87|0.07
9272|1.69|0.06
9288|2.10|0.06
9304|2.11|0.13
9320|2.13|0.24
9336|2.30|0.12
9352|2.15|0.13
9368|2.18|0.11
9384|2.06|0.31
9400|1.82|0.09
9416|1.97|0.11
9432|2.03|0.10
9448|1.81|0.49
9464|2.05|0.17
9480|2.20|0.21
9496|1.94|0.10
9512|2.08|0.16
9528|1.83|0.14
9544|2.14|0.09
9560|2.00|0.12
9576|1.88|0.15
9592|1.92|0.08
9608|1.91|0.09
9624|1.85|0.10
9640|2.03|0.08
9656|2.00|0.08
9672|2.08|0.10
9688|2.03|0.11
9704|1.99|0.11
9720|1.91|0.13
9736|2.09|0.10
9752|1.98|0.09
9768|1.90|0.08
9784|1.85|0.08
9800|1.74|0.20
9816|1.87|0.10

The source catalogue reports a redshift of 0.085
